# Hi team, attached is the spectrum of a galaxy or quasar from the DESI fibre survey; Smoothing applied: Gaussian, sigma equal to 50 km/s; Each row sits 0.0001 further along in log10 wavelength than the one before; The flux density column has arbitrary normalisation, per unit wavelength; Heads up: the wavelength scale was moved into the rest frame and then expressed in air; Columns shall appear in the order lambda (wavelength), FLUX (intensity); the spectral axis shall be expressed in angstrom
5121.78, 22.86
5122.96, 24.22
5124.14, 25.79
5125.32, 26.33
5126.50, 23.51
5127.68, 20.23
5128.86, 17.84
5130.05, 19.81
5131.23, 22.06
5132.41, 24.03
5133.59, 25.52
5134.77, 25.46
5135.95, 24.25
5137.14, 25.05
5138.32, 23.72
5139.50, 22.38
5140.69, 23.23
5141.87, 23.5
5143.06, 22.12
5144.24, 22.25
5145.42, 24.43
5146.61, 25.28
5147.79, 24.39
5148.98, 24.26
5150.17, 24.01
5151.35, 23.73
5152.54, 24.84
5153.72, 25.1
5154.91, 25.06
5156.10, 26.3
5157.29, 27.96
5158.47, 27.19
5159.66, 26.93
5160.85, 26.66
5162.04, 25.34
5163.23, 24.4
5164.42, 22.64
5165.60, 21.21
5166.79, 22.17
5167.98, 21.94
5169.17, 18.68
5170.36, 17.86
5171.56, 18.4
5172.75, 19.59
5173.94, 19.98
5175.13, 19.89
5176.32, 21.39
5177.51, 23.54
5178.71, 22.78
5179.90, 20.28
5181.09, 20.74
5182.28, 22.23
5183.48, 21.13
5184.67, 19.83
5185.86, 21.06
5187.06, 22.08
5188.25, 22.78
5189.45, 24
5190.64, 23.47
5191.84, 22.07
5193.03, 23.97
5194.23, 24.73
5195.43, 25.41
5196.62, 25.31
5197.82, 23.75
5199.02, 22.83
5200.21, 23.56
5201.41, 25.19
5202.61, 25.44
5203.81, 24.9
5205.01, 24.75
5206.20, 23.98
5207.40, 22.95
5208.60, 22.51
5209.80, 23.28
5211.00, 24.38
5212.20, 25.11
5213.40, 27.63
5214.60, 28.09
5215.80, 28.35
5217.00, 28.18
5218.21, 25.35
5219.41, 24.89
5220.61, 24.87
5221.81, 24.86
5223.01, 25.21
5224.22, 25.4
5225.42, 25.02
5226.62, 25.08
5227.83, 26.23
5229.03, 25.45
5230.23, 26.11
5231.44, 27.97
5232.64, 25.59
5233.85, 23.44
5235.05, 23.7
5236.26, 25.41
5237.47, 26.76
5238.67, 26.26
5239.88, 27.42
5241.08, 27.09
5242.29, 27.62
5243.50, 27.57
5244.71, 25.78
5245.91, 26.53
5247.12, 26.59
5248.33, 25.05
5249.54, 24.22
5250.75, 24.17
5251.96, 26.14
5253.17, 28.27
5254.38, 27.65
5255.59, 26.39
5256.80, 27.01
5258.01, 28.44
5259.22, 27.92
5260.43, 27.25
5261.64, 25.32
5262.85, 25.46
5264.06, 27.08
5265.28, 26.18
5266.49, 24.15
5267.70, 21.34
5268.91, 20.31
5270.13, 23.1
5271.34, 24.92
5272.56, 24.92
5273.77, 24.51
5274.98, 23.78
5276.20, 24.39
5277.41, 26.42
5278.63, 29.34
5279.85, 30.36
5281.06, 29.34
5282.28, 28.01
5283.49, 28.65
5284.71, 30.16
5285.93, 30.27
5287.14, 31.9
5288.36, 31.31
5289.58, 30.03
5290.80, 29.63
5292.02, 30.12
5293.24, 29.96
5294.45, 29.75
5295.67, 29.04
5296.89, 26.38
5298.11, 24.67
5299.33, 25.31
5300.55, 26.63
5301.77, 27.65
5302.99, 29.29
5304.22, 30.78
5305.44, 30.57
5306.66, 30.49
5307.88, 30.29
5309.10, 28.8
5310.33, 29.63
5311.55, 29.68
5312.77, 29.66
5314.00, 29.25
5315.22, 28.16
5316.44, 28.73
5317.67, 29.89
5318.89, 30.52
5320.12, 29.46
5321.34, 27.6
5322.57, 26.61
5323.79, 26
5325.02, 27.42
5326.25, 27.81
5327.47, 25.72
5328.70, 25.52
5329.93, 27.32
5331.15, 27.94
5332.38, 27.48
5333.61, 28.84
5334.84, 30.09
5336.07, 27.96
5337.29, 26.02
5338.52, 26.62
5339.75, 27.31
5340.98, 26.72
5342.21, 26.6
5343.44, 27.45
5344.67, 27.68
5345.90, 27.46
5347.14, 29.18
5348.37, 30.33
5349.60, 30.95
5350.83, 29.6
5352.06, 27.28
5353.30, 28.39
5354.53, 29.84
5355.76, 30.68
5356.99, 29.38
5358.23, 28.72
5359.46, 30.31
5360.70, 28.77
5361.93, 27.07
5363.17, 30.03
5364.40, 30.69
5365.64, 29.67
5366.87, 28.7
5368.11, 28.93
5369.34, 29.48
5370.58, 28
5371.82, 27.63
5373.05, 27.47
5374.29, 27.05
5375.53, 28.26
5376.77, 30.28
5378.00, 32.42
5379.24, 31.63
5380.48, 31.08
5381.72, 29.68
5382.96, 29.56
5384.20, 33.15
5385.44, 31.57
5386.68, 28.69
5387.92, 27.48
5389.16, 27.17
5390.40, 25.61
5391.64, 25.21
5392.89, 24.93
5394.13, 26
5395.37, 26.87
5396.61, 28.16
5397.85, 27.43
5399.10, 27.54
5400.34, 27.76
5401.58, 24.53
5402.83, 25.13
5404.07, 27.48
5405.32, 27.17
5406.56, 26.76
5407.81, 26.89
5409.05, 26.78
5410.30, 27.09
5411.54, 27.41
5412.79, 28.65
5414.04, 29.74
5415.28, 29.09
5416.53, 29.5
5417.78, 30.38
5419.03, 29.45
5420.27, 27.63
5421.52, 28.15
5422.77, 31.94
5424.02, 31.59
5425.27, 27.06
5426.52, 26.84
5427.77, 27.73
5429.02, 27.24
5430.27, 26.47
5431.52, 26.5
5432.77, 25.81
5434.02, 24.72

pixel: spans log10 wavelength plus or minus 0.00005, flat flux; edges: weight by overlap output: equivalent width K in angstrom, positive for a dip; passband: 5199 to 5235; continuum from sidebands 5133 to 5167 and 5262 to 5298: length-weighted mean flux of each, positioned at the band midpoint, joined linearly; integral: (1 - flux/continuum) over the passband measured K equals 0.9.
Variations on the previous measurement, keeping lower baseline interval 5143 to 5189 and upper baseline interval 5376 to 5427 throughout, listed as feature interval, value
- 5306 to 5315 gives -1.2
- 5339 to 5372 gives -1.8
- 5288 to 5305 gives -1.8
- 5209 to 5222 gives -1.0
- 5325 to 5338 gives -0.4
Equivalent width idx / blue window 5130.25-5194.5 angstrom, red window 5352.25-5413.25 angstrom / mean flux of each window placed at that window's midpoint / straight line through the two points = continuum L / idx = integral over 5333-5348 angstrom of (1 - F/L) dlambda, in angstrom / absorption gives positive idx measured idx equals -0.2 angstrom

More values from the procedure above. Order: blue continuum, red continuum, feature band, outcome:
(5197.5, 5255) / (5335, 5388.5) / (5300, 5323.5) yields -1.17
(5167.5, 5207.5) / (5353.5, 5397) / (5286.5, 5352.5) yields -3.83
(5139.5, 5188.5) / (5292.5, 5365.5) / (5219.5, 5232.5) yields -0.33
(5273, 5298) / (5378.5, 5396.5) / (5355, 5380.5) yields -0.72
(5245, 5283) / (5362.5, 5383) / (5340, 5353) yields 0.14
